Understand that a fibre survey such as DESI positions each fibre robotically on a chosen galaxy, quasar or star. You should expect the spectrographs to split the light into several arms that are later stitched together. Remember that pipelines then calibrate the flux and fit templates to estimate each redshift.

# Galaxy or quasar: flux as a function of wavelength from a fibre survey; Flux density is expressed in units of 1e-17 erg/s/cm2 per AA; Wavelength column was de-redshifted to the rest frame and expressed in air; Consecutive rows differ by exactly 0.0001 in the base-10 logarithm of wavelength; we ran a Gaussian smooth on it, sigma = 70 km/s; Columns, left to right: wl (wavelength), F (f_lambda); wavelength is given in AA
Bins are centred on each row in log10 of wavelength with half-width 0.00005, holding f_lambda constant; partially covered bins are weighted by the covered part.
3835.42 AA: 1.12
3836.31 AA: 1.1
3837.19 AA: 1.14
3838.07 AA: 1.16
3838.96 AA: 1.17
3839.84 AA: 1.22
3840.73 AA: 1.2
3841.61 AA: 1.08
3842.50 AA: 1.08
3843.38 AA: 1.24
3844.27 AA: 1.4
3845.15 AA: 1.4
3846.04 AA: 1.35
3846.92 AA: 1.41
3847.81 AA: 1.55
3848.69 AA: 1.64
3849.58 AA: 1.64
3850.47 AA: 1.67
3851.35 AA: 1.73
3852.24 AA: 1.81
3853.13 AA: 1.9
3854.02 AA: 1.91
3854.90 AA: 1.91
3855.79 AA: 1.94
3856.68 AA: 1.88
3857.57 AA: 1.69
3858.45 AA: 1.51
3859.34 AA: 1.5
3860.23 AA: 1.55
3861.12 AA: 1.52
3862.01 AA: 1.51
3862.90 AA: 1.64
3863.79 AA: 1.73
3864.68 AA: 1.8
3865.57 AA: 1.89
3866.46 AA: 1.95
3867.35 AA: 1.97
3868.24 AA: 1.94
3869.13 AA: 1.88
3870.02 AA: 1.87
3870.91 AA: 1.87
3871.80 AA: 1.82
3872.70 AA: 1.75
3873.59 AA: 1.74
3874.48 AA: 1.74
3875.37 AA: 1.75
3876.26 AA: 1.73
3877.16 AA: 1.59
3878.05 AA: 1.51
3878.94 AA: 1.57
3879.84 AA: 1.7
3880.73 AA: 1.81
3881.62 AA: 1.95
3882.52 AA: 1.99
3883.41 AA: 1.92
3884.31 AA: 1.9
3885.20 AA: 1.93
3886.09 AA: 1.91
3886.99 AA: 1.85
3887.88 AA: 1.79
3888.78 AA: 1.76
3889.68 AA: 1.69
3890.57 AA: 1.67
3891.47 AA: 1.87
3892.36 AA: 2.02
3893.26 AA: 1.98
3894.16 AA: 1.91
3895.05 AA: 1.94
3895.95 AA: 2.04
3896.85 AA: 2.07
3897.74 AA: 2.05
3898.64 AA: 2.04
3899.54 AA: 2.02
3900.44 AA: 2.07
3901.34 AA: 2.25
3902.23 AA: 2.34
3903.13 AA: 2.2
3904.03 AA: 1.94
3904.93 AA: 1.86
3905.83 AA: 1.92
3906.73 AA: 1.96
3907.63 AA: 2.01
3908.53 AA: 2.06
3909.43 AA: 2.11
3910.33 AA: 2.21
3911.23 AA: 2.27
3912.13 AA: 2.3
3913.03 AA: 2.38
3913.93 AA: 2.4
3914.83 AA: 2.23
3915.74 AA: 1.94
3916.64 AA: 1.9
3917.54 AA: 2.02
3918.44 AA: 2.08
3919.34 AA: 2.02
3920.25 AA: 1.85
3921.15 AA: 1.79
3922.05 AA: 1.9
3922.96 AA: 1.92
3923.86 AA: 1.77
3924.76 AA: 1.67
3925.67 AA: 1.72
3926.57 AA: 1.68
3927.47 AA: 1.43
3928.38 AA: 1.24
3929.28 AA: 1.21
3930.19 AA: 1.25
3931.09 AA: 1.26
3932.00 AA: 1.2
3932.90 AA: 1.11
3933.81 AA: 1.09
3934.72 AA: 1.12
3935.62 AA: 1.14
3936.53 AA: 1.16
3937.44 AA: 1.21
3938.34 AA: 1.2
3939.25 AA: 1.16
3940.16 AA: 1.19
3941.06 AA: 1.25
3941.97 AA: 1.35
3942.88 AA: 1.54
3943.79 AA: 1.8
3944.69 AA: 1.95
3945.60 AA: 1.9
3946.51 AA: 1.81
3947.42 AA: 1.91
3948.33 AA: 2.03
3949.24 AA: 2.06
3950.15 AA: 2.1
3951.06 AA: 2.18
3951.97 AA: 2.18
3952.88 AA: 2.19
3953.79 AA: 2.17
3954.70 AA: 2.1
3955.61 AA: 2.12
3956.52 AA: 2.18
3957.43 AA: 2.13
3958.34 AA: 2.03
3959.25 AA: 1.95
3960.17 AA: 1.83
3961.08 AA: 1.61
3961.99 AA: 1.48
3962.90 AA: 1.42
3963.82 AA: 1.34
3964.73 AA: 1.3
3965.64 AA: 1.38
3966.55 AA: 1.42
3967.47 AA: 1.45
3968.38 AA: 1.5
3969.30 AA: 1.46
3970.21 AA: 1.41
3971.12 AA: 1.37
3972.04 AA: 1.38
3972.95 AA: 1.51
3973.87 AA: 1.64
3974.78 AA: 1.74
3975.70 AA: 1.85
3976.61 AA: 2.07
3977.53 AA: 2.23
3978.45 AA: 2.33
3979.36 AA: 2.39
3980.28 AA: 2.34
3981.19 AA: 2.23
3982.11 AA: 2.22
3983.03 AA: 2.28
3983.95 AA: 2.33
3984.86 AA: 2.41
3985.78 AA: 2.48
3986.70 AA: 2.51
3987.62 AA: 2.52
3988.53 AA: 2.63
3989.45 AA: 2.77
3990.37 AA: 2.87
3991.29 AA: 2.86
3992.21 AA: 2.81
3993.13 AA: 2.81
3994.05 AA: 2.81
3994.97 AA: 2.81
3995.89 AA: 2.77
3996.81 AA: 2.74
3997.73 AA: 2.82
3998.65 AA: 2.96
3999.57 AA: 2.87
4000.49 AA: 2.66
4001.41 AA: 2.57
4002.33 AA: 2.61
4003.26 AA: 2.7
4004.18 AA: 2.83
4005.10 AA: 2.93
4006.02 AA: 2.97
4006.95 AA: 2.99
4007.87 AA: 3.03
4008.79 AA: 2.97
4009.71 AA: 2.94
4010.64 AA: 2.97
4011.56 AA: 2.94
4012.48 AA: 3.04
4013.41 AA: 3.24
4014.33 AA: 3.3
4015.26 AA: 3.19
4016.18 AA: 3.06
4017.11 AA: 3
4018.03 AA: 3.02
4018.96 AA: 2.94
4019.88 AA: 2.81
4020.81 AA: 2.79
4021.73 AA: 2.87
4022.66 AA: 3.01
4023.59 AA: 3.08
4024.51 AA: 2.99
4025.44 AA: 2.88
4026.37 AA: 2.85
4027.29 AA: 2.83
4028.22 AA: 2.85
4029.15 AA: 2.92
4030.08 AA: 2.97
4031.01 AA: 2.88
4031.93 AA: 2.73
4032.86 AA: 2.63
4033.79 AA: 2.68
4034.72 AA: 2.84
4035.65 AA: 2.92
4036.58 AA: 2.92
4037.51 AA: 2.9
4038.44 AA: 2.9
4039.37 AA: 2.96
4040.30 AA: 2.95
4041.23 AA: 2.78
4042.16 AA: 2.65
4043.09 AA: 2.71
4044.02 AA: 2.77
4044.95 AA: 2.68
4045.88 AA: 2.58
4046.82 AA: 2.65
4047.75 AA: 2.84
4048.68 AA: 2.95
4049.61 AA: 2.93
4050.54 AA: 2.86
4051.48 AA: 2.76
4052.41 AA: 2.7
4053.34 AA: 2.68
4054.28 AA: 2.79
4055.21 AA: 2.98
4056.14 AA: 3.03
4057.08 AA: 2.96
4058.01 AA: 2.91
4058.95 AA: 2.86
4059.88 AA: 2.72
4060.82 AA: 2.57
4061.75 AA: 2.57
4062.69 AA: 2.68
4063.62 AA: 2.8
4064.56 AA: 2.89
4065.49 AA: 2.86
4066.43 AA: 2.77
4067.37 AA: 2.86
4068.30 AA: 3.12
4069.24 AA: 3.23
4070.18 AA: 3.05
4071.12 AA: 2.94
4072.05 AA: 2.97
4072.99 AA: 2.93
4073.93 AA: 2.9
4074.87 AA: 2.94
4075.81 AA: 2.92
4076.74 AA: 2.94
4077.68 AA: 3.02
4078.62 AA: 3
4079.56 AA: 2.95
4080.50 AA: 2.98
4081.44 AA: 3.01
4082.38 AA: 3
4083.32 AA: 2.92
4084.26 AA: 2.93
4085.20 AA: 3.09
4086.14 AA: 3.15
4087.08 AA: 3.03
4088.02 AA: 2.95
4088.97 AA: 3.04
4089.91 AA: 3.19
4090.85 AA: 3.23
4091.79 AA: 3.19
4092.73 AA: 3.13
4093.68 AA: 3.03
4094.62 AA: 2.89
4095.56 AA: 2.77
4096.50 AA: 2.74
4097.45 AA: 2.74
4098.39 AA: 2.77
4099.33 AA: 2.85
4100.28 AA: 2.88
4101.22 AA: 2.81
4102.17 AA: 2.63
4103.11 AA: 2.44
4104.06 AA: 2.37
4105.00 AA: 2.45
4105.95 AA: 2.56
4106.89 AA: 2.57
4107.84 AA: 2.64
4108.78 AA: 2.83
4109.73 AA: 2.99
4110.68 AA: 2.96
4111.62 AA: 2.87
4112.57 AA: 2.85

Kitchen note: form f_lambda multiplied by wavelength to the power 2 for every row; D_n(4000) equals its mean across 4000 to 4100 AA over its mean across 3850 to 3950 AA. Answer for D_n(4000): 1.8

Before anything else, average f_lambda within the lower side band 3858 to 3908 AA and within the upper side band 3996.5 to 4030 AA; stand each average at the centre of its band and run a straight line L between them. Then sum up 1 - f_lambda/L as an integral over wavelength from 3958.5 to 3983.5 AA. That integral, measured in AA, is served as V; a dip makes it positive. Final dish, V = 8.1 AA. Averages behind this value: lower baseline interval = 1.85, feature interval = 1.75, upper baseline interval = 2.92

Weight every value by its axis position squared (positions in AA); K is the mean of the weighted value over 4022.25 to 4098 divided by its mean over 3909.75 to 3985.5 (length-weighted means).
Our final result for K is 1.73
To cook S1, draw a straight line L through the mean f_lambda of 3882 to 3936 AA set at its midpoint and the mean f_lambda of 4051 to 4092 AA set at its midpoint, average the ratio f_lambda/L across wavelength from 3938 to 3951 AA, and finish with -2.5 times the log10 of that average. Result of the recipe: 0.24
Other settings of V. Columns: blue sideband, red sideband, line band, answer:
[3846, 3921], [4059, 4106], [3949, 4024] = 0.87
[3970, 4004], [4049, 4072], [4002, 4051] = -4.66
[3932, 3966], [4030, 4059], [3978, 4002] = -4.95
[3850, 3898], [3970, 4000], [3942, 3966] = 3.71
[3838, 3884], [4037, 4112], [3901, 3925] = -1.30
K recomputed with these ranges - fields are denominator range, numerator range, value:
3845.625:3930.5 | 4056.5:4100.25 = 1.75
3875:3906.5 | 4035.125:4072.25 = 1.62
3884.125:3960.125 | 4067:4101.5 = 1.76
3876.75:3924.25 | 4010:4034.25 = 1.59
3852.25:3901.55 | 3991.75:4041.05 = 1.70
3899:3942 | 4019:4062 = 1.73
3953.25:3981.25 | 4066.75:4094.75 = 1.79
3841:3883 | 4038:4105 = 1.90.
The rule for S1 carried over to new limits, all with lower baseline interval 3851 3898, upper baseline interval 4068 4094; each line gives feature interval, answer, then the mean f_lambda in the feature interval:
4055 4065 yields 0.03 mag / 2.81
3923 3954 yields 0.36 mag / 1.57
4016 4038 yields -0.07 mag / 2.89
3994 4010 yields -0.11 mag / 2.83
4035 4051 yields -0.01 mag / 2.82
